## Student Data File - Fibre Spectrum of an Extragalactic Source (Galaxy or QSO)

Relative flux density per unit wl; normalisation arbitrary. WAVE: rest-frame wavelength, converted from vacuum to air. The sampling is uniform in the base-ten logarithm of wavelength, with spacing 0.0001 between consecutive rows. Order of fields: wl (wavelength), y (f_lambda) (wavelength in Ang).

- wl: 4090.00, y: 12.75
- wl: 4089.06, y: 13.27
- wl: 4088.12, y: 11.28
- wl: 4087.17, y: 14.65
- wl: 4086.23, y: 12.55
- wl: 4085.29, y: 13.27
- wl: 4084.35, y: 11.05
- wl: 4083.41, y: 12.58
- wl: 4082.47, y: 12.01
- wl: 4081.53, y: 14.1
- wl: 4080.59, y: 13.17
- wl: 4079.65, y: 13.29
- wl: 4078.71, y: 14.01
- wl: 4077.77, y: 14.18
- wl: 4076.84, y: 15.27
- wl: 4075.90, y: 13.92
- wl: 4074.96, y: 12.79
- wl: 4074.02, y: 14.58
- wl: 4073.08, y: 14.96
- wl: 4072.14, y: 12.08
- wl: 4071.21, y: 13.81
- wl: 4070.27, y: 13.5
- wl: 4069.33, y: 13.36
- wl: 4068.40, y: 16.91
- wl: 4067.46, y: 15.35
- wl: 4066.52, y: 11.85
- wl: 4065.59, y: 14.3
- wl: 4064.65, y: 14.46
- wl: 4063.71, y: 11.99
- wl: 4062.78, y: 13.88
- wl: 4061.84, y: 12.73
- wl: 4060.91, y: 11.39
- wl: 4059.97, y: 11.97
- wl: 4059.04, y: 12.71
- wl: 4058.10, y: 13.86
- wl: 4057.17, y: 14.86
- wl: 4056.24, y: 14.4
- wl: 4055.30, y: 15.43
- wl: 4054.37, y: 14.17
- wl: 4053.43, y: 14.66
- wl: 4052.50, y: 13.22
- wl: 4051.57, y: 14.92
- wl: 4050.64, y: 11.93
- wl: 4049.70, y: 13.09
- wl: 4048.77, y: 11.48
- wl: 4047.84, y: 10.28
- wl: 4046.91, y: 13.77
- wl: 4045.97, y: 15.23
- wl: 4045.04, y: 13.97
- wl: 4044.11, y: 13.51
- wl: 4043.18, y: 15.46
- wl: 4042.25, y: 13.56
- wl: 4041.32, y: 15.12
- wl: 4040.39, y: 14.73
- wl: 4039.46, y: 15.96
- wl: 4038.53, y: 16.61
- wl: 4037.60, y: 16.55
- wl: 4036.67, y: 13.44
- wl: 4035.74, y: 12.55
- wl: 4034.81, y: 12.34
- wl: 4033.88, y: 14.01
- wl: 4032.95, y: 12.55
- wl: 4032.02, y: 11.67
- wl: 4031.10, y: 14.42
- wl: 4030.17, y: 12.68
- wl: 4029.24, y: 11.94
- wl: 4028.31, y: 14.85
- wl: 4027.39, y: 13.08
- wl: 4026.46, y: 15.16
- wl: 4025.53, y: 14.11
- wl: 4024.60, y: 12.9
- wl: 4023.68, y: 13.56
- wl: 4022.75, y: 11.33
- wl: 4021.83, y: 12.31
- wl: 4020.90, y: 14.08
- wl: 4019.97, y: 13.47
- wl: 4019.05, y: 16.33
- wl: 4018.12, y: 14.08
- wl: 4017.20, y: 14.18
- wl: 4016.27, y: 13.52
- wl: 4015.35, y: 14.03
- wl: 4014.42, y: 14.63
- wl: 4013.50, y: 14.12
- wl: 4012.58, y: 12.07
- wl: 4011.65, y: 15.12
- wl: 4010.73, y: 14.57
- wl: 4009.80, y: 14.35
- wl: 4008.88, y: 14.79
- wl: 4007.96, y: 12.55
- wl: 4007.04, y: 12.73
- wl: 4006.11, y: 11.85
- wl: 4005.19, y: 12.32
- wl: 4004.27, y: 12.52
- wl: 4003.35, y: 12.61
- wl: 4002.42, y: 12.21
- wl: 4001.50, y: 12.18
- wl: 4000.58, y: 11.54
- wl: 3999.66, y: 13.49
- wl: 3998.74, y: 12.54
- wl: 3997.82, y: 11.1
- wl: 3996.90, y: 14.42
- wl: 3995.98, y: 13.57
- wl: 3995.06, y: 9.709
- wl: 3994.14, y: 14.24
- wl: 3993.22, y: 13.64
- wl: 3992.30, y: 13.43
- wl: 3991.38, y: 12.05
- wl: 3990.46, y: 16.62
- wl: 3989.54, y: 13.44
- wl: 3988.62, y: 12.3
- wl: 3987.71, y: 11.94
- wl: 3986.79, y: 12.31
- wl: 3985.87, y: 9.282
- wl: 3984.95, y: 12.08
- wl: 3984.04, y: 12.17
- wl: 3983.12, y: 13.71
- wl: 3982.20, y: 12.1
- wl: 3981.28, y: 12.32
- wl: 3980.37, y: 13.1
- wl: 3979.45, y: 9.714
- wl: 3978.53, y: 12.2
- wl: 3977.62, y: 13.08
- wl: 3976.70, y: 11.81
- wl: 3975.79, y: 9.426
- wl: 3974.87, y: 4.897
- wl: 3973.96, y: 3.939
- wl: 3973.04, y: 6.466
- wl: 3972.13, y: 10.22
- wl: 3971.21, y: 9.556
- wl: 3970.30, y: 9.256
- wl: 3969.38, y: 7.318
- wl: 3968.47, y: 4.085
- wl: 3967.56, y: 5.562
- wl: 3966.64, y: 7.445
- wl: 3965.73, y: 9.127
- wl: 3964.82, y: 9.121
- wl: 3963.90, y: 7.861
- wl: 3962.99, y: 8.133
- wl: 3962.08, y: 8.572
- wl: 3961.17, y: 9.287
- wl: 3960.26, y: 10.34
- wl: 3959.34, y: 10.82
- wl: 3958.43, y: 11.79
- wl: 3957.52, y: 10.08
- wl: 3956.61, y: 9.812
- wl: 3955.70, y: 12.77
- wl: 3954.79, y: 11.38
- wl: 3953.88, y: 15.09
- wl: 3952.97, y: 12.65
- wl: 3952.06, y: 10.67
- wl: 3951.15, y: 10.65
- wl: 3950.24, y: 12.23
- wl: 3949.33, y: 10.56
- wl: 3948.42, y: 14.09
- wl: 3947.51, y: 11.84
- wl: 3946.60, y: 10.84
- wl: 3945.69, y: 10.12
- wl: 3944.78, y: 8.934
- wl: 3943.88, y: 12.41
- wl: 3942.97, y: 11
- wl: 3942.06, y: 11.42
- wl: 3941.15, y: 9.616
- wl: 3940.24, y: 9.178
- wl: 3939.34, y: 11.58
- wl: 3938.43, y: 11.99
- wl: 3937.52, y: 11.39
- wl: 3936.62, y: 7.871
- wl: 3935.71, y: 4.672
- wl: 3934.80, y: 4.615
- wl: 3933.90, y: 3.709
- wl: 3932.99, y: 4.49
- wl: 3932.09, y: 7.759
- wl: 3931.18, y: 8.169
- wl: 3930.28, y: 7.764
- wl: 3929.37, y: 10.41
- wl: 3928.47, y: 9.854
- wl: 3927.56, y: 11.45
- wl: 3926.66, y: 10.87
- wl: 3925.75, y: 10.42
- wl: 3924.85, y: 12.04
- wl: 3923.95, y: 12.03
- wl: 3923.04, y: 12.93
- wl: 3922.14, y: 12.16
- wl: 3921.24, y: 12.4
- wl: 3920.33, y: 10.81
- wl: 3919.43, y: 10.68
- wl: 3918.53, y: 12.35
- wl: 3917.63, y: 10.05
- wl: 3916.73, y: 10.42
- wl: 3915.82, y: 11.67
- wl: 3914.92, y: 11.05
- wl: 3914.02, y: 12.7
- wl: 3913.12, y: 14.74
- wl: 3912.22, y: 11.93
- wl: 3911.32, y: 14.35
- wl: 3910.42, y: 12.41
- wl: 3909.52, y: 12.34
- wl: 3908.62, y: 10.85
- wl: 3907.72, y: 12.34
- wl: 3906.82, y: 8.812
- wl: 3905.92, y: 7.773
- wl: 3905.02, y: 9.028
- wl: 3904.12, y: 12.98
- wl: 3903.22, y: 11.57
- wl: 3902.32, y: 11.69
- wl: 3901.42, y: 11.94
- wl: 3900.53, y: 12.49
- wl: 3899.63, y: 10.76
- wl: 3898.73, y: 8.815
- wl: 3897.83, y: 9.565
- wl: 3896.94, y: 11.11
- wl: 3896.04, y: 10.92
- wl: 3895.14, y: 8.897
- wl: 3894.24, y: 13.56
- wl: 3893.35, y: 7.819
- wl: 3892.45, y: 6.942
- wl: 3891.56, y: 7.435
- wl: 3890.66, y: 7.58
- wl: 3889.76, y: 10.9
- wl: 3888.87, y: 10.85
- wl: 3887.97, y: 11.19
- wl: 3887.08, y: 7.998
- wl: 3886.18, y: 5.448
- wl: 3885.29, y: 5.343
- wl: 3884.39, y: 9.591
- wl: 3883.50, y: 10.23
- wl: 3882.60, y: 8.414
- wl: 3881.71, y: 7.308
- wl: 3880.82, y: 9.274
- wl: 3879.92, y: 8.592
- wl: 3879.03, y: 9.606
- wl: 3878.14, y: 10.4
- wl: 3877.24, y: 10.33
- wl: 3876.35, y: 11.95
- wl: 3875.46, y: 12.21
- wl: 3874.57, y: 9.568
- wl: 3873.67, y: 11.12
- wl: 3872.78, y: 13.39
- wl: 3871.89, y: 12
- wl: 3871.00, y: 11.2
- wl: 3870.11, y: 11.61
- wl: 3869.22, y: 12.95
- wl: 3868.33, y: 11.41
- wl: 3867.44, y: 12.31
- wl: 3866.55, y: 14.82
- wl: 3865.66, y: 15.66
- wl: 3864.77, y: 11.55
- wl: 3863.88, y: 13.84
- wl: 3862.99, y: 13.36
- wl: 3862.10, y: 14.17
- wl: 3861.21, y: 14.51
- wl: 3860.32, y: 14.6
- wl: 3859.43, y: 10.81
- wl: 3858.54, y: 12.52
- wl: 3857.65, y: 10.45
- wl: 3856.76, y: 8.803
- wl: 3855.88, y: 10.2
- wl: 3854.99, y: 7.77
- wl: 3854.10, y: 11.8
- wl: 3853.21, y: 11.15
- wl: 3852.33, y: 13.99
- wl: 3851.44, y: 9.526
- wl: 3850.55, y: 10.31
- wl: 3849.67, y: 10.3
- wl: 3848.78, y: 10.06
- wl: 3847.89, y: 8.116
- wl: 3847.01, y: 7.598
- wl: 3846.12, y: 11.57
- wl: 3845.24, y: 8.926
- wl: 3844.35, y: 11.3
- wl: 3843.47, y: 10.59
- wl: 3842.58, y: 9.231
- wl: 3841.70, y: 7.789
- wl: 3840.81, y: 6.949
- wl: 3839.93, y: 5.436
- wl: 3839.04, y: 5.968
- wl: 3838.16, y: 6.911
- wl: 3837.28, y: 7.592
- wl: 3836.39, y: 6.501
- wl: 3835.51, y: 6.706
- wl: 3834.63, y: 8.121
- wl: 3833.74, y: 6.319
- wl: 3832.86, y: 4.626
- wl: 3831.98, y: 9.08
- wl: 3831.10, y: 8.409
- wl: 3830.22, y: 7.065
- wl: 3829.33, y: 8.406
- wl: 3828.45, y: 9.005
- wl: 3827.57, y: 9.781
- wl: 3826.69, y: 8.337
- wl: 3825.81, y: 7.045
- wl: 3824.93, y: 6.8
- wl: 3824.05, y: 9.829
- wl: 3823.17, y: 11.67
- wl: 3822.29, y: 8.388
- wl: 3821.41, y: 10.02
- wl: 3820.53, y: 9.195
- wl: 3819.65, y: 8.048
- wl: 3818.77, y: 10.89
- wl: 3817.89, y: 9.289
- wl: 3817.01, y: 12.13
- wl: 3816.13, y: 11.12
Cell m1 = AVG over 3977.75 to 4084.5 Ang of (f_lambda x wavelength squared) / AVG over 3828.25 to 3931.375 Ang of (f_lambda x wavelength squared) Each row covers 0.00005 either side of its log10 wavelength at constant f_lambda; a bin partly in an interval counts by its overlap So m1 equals 1.40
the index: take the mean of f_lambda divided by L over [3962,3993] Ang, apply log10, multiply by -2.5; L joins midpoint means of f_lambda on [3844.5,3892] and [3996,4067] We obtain 0.231 mag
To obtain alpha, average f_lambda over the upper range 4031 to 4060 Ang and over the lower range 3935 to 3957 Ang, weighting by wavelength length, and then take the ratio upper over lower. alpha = 1.27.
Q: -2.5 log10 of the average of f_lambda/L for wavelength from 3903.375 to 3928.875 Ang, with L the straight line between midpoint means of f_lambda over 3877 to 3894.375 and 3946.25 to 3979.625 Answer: -0.24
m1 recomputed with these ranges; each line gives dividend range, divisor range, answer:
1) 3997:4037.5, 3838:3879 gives 1.32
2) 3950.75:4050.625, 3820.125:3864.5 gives 1.40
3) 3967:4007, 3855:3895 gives 1.11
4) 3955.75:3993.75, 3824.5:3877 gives 1.09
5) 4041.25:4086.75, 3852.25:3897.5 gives 1.39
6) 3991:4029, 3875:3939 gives 1.39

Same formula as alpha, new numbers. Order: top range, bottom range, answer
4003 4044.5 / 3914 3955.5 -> 1.32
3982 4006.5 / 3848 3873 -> 1.06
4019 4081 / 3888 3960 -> 1.29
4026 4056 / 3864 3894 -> 1.35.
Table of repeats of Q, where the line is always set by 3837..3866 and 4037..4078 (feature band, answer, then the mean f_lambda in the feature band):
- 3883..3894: 0.28 mag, 8.54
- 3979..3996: 0.02 mag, 12.5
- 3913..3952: 0.14 mag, 10.3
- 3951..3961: 0.07 mag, 11.4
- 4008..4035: -0.03 mag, 13.7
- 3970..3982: 0.27 mag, 9.75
